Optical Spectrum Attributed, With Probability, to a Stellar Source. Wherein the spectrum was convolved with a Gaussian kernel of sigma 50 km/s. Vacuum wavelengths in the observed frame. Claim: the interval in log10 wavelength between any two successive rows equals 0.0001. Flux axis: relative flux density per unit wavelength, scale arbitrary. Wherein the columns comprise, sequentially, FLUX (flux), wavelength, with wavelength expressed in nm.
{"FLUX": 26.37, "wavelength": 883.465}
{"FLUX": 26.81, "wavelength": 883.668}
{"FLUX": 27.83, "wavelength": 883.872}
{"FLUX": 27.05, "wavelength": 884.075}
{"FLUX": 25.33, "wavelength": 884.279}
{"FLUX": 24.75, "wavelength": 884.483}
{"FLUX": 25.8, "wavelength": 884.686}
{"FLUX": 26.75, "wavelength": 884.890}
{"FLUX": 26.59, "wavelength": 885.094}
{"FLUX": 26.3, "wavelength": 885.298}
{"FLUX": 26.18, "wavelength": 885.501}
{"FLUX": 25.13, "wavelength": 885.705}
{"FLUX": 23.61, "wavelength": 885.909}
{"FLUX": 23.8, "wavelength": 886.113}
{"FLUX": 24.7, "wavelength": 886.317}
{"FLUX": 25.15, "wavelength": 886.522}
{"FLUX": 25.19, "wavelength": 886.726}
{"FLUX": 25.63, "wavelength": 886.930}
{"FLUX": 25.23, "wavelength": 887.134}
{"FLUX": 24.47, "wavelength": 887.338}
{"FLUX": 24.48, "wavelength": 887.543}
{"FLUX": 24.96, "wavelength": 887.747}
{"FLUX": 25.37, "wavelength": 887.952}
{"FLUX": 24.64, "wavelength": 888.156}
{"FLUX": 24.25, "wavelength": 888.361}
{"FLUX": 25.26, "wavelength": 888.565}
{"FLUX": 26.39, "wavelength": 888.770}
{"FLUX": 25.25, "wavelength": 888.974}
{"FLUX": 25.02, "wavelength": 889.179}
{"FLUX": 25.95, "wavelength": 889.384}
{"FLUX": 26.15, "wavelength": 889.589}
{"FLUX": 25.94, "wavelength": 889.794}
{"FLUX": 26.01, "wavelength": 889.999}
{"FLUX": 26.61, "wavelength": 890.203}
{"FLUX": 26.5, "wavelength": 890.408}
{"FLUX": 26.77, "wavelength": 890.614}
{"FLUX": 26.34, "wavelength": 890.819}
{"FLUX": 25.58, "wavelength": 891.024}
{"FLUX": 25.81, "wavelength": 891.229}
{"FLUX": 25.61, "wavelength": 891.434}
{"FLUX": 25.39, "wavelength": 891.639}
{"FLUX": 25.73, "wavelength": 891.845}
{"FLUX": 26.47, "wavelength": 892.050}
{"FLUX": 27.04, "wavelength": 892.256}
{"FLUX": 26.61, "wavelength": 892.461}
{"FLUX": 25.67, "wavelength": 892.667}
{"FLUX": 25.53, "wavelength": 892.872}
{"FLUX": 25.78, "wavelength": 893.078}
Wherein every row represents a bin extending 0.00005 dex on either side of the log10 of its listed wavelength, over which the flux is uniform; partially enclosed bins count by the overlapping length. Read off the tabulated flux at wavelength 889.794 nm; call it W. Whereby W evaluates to 25.94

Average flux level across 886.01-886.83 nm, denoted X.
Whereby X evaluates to 24.7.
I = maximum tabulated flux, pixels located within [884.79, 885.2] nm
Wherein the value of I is 26.75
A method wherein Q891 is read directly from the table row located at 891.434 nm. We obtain 25.61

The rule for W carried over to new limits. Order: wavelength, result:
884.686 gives 25.8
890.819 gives 26.34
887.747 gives 24.96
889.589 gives 26.15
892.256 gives 27.04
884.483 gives 24.75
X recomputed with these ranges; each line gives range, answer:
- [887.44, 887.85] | 24.7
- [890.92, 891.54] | 25.7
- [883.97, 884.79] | 25.8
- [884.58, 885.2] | 26.4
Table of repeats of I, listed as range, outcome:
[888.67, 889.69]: 26.39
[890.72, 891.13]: 26.34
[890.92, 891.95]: 25.81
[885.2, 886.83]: 26.3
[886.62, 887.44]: 25.63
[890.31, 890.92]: 26.77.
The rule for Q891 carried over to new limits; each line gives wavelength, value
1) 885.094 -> 26.59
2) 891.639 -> 25.39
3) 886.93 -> 25.63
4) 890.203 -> 26.61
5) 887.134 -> 25.23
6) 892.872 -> 25.53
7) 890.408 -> 26.5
